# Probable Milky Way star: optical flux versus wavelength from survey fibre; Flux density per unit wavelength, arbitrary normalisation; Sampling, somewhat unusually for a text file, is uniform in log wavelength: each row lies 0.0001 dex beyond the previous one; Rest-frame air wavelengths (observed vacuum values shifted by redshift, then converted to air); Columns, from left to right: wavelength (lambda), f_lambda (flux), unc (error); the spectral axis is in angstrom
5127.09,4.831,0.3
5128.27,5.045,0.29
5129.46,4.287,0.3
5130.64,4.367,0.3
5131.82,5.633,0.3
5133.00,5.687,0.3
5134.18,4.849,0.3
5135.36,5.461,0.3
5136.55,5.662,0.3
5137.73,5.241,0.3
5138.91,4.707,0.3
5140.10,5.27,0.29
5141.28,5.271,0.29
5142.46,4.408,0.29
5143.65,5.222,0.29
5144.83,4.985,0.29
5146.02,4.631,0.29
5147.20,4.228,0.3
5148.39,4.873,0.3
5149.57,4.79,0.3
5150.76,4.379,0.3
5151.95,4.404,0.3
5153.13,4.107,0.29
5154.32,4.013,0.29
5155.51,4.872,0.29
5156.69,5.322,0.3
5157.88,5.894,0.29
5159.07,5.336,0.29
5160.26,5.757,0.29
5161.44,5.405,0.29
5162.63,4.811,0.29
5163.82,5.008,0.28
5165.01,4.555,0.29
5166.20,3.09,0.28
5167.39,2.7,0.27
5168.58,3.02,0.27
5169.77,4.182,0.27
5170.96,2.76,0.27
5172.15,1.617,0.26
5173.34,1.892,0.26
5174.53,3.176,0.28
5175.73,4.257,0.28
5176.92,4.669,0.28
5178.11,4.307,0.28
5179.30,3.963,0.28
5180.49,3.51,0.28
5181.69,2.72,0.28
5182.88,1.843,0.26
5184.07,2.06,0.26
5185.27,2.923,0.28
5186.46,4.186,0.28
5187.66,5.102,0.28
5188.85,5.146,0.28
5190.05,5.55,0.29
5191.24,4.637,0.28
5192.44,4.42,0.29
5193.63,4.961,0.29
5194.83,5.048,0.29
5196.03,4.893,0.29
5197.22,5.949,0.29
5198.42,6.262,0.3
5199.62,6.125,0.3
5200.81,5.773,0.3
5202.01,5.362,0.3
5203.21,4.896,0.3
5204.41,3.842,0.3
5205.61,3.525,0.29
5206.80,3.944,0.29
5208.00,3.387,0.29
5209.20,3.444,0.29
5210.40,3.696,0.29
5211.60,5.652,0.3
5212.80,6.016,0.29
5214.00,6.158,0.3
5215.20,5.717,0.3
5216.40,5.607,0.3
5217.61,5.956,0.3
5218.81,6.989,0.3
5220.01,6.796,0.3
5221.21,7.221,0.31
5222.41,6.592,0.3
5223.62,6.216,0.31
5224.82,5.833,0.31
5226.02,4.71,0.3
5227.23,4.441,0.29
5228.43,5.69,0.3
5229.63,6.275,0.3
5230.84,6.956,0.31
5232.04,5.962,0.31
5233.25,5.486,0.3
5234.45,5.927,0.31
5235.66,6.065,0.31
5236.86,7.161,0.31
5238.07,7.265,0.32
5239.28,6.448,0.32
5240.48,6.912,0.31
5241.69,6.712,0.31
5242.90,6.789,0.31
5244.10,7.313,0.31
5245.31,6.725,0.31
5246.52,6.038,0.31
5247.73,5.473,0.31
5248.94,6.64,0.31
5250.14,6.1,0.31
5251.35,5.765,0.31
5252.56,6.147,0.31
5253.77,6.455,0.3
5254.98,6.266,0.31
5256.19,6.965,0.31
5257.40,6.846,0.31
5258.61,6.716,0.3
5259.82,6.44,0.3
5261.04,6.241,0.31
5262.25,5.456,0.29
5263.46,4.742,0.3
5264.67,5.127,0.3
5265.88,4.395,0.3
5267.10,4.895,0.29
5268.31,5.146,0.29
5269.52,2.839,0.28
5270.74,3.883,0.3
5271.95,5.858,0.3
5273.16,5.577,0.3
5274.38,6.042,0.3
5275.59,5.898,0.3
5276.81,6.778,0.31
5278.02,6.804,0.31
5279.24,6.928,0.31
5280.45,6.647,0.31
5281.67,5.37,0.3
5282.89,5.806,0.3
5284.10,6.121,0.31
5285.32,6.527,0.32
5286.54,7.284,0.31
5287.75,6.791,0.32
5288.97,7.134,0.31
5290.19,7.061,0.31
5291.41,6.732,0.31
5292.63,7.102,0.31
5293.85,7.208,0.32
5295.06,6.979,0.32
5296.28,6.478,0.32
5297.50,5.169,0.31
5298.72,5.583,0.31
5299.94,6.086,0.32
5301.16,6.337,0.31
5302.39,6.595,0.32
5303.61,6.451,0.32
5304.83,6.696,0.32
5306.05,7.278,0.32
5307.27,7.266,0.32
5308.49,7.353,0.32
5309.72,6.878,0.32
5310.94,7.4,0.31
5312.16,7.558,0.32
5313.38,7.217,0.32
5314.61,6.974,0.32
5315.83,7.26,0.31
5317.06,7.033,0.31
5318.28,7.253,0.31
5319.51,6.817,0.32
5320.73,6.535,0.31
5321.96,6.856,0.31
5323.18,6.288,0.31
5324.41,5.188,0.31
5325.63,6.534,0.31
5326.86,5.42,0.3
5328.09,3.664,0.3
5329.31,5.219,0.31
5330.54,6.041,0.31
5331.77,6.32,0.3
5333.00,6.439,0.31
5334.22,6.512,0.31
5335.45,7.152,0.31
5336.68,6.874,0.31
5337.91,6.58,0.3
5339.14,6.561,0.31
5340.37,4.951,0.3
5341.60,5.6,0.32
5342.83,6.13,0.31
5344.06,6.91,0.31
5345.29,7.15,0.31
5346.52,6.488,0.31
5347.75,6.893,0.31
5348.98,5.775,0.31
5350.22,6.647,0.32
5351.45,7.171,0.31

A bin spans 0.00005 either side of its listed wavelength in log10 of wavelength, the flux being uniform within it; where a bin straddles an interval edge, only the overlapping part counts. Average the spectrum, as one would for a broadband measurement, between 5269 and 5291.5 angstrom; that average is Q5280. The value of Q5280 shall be 6.11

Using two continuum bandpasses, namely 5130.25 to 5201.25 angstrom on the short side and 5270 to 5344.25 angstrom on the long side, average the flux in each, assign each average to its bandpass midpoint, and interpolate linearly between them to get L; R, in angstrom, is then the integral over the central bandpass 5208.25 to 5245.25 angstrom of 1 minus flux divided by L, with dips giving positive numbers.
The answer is -4.98 angstrom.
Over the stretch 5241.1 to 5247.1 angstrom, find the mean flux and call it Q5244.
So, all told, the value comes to 6.72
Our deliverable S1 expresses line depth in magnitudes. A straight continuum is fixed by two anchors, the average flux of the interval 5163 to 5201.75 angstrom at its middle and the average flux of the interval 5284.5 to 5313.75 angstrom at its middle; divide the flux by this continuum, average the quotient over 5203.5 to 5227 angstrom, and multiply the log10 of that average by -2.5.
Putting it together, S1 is -0.09 mag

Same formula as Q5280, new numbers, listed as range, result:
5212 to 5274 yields 6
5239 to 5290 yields 6.08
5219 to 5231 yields 6.07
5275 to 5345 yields 6.5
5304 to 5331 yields 6.58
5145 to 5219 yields 4.46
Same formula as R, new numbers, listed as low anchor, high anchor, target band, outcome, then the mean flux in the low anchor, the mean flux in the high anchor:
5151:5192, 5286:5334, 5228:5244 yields -3.85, 4.03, 6.58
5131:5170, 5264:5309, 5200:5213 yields 2.11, 4.78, 6.17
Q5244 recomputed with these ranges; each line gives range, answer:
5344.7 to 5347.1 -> 6.82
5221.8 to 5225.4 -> 6.22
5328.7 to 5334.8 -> 6.11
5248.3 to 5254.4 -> 6.22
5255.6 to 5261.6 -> 6.64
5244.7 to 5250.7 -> 6.2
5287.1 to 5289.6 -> 6.98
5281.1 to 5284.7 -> 5.77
